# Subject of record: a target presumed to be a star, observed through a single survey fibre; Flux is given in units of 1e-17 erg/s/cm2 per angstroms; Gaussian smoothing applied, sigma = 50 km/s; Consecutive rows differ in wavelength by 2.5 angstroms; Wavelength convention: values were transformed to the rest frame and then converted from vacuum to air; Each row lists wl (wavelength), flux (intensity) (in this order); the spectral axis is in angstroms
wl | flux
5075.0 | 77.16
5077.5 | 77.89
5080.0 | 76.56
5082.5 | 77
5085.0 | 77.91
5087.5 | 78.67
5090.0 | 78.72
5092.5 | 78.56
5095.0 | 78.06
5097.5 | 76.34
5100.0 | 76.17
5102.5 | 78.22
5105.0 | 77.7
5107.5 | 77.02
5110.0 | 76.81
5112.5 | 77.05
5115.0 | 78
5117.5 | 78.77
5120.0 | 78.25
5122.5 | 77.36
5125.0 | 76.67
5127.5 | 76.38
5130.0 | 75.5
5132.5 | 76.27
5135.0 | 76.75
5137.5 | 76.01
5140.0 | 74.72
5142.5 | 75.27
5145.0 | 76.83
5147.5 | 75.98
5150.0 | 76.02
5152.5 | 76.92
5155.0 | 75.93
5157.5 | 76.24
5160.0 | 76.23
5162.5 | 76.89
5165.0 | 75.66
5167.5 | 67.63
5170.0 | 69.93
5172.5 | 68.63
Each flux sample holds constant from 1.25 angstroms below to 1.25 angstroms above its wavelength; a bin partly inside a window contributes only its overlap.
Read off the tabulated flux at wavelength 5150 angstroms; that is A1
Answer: 76.02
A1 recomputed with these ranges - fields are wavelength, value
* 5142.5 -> 75.27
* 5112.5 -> 77.05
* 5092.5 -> 78.56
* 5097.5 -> 76.34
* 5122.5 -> 77.36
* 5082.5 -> 77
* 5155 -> 75.93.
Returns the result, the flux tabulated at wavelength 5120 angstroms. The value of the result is 78.25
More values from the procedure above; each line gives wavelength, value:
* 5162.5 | 76.89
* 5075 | 77.16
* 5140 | 74.72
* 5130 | 75.5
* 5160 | 76.23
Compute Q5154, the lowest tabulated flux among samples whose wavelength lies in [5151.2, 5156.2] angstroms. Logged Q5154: 75.93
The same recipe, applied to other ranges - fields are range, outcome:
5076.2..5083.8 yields 76.56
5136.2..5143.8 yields 74.72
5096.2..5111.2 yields 76.17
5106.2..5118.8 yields 76.81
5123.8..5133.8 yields 75.5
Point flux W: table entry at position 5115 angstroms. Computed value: 78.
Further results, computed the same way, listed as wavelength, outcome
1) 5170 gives 69.93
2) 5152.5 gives 76.92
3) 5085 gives 77.91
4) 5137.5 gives 76.01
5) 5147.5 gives 75.98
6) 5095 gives 78.06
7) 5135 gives 76.75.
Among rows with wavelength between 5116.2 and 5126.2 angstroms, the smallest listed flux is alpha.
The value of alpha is 76.67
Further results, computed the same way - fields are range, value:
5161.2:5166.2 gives 75.66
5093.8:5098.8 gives 76.34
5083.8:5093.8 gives 77.91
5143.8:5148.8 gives 75.98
